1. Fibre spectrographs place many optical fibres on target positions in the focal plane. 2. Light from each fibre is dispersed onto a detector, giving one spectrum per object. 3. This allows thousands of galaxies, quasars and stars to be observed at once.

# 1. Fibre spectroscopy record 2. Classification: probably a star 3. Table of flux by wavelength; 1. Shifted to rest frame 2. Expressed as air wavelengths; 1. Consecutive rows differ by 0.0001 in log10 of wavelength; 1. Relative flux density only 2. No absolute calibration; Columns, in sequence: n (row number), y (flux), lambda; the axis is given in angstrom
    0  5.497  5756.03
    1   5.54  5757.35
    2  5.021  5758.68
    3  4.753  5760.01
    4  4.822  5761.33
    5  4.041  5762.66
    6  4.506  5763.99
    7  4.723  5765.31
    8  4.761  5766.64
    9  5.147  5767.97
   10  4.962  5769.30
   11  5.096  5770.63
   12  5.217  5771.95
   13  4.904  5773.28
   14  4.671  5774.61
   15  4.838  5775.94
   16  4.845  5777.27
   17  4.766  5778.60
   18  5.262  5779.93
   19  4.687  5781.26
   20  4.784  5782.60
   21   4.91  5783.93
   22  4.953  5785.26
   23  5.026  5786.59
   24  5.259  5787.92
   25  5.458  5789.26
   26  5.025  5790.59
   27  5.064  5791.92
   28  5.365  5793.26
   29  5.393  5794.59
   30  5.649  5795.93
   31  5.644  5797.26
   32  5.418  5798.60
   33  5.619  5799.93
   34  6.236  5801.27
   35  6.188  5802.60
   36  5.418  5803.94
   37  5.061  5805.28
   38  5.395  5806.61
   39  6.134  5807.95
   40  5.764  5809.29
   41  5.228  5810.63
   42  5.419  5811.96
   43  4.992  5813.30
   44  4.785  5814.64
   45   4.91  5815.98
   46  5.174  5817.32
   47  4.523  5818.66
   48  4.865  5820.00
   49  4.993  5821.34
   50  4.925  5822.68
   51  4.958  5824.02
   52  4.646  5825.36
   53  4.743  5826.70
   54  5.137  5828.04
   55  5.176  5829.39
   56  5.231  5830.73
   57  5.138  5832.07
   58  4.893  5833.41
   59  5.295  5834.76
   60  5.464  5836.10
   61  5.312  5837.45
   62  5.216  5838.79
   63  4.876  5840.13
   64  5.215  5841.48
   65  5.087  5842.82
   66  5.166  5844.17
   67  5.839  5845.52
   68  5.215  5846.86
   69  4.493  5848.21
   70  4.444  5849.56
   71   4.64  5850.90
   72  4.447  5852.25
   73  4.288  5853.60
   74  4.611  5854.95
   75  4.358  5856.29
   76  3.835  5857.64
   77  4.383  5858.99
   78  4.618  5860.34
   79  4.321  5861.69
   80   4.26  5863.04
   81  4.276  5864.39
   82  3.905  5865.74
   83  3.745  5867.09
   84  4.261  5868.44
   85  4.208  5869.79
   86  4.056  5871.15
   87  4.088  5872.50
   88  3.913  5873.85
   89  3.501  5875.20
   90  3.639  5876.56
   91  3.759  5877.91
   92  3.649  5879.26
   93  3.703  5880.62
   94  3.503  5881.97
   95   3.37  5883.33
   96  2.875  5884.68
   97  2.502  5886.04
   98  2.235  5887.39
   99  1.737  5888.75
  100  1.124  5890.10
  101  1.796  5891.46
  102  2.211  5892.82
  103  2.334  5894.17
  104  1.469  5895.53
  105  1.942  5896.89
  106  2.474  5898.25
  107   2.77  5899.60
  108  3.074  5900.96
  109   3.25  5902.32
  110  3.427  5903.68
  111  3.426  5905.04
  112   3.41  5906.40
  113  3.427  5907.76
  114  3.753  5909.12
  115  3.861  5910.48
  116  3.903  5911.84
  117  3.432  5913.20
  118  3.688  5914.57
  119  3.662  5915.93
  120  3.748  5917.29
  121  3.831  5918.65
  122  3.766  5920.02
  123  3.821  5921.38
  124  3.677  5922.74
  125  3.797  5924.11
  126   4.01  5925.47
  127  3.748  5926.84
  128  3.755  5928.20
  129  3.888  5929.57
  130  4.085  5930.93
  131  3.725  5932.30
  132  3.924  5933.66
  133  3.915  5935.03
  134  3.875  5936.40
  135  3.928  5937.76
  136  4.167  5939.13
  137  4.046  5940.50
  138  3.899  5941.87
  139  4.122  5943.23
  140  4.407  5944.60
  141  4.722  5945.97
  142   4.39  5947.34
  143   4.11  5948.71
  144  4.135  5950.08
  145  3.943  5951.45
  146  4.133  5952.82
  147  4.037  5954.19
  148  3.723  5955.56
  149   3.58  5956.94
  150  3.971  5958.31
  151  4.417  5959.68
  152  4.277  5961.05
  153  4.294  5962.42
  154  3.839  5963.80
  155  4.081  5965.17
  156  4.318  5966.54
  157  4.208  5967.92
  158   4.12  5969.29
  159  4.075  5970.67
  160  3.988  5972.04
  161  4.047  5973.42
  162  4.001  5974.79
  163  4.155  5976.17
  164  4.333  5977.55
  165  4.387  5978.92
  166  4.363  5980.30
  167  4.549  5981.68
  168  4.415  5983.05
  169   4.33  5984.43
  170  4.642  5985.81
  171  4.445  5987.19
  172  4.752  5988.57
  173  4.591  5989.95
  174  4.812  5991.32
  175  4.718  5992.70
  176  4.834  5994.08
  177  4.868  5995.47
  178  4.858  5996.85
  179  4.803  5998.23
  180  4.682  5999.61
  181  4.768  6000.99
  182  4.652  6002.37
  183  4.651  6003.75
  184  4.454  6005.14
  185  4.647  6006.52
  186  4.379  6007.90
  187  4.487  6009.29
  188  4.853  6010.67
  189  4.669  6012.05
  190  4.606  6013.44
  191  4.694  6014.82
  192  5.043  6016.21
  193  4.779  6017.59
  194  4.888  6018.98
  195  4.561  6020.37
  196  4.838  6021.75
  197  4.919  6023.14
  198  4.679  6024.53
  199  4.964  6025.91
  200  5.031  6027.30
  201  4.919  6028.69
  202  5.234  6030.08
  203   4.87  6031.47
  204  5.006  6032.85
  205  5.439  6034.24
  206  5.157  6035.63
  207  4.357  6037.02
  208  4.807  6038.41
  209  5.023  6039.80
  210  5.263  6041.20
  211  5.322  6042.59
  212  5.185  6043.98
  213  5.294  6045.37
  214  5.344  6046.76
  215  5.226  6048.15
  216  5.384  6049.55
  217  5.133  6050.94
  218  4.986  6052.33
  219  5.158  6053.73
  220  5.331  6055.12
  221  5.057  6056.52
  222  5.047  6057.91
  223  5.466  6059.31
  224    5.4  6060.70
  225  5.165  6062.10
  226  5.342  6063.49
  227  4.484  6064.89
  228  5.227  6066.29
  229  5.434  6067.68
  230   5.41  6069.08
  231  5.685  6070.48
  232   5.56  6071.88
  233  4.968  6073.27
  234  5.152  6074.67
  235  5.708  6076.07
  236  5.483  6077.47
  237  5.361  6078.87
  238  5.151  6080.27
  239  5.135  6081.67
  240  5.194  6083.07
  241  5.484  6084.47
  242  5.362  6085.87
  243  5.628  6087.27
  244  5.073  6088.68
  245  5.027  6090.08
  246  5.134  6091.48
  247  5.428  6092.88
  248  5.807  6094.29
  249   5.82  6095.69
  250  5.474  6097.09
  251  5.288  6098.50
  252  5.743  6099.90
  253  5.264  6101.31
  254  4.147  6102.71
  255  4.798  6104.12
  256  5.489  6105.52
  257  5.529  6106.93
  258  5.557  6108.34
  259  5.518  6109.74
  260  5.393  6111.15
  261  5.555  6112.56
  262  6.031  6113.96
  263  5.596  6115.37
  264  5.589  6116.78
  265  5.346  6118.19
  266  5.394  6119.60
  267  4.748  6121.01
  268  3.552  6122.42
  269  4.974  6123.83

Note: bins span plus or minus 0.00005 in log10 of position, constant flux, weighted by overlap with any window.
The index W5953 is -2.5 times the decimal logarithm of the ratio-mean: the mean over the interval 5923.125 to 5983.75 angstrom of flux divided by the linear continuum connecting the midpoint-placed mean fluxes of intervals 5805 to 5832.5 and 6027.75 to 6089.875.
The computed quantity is 0.25 mag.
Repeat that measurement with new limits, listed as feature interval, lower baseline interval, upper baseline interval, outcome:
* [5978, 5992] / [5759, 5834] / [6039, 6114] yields 0.157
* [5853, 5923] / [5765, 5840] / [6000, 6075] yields 0.429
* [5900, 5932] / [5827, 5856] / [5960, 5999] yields 0.264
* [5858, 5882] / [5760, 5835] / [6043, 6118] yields 0.277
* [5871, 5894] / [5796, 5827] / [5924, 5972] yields 0.477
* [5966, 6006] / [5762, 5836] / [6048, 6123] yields 0.168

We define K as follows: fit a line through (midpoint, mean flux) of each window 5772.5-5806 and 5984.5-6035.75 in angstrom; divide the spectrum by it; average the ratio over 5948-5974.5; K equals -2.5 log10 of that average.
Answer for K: 0.197 mag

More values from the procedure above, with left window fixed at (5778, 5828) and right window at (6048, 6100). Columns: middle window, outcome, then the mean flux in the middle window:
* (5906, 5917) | 0.39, 3.65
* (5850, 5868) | 0.22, 4.29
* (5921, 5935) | 0.34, 3.85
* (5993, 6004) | 0.11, 4.77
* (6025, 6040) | 0.07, 4.98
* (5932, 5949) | 0.27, 4.1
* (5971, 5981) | 0.25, 4.18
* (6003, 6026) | 0.13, 4.71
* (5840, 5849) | 0.02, 5.13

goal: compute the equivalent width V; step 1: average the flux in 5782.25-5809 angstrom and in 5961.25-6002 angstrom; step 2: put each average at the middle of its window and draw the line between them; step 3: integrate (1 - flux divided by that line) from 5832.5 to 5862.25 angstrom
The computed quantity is 1.8 angstrom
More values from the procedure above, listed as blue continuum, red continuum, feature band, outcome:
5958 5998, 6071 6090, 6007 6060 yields -1.01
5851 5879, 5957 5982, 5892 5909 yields 5.54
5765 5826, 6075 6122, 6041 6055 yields 0.24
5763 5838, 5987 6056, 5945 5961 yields 2.74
